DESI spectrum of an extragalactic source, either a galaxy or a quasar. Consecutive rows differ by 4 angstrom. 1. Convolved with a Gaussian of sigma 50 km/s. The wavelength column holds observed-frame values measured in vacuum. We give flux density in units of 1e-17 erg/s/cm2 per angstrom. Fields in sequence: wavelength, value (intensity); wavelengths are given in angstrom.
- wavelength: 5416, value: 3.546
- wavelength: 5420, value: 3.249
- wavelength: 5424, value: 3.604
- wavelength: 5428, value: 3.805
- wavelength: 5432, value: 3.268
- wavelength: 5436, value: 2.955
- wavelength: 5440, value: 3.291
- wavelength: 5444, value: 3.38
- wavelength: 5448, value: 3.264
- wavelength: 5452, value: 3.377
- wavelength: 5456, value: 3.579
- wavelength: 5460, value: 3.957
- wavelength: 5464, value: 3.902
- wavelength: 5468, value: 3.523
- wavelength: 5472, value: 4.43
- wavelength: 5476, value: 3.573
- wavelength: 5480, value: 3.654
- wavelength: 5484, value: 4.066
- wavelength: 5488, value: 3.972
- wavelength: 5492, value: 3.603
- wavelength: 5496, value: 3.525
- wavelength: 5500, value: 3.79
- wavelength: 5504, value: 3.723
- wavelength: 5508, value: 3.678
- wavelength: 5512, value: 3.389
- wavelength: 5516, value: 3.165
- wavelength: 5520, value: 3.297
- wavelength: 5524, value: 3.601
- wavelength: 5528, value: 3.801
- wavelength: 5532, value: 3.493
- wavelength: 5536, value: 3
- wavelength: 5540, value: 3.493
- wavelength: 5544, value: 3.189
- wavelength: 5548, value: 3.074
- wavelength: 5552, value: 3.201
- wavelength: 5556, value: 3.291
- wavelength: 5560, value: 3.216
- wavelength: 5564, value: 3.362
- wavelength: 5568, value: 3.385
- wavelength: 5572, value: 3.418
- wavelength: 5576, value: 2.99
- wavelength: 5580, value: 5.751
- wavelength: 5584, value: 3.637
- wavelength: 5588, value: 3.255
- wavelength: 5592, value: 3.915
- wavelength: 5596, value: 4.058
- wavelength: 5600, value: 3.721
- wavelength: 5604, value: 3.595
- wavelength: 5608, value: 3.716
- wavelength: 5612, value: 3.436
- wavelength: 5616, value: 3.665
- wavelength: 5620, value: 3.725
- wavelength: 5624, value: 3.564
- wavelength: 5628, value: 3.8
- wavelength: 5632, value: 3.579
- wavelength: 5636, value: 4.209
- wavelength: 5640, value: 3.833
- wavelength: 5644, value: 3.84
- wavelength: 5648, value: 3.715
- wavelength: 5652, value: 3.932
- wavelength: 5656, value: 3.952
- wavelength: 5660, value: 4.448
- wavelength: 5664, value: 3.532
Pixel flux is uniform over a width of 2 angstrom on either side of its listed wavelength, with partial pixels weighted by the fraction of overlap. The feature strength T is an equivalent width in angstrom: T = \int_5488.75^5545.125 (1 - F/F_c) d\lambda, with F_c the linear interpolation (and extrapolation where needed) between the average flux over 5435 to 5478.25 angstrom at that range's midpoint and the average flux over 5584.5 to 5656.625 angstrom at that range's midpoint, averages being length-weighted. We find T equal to 2.2 angstrom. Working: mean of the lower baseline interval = 3.58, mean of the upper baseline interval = 3.74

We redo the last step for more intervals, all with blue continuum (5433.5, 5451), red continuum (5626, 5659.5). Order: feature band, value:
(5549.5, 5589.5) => 1.1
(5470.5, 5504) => -4.3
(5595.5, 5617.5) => 0.5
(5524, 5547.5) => 0.9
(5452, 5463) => -1.4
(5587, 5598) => -0.2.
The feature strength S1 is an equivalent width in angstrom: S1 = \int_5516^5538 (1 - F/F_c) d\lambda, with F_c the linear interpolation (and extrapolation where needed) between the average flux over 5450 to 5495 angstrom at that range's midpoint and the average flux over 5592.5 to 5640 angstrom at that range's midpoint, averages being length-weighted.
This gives 2.1 angstrom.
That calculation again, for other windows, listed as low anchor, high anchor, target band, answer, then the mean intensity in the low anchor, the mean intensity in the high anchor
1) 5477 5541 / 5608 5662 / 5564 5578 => 1.58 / 3.58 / 3.82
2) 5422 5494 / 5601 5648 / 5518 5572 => 4.90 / 3.62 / 3.72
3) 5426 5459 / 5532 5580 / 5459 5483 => -3.33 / 3.38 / 3.35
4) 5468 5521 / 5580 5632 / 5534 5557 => 3.16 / 3.68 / 3.75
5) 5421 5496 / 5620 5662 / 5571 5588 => -0.48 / 3.61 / 3.88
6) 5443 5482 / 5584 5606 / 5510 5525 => 1.37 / 3.67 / 3.7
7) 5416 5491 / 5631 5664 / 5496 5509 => -0.07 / 3.6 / 3.92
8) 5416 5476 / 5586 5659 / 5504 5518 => 0.65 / 3.54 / 3.76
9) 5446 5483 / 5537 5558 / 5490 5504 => -0.52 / 3.71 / 3.24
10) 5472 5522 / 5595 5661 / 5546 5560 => 1.97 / 3.65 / 3.8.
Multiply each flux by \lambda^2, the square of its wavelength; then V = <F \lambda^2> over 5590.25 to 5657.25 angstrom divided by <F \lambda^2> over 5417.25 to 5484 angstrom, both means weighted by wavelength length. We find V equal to 1.13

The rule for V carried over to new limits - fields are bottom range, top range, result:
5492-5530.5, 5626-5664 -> 1.15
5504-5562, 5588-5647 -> 1.15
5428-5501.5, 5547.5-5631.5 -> 1.05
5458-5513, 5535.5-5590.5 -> 0.94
